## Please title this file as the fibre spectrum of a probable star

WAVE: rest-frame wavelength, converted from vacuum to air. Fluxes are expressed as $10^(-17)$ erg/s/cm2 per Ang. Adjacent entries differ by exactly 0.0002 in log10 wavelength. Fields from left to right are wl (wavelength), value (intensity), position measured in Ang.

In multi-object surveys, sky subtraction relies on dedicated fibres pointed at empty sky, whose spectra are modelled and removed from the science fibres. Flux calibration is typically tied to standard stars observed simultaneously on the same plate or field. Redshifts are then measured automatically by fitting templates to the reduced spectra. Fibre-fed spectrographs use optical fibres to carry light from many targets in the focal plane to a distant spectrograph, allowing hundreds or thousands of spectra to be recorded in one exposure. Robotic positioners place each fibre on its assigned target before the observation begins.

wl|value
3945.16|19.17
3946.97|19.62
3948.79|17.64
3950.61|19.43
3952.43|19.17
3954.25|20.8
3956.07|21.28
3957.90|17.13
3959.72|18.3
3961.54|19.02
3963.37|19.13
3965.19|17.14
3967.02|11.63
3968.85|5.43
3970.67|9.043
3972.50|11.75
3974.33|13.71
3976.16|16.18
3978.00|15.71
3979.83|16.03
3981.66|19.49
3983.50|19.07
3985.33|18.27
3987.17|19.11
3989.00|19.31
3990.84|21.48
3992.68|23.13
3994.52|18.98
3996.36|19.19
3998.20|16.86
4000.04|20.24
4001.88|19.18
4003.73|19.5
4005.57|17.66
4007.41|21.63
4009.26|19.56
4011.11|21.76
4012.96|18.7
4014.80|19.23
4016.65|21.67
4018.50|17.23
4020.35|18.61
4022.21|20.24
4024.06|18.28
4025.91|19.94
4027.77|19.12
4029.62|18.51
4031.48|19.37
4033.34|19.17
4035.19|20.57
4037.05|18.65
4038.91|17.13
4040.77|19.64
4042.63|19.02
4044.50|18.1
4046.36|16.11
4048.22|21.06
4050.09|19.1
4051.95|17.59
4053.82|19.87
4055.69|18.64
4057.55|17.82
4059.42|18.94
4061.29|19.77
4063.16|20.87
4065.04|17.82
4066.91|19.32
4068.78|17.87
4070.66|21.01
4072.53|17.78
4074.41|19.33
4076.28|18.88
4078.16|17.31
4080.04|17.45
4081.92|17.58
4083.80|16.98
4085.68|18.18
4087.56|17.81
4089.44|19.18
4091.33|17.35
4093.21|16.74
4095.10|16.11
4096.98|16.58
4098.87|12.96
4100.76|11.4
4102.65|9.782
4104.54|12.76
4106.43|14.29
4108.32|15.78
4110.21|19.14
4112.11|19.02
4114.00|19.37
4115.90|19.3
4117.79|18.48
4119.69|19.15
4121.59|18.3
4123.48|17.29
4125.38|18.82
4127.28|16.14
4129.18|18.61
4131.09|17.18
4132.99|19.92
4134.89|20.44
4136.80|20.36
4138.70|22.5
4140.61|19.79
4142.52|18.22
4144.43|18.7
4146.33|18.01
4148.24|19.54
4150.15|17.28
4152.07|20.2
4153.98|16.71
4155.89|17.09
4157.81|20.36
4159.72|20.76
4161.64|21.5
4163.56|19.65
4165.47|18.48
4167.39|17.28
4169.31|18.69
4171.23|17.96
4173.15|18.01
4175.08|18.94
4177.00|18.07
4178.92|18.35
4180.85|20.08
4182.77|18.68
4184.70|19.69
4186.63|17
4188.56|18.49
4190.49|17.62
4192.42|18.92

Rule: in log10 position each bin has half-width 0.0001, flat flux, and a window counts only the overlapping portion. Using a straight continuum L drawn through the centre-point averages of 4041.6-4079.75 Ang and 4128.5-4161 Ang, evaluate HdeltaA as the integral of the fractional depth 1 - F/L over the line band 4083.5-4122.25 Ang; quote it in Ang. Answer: 4.9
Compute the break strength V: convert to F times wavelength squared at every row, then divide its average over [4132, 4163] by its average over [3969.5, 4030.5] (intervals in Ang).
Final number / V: 1.14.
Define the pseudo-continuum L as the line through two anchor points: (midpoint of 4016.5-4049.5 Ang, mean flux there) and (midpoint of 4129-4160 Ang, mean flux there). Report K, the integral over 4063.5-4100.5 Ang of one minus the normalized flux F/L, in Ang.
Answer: 2.7 Ang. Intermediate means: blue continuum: 19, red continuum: 19.1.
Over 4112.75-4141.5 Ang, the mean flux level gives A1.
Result 19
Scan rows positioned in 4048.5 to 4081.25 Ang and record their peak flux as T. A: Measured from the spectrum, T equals 21.01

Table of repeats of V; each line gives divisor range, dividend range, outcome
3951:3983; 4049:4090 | 1.22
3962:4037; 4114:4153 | 1.12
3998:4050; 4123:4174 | 1.05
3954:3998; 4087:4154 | 1.11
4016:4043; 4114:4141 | 1.04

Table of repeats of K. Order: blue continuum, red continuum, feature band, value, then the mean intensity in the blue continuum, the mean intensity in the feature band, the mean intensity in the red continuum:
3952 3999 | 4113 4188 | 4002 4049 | -4.22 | 17.1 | 19.2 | 18.8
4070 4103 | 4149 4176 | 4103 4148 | -0.92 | 16.9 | 18.2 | 18.8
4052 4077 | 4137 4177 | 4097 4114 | 3.77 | 19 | 14.8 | 19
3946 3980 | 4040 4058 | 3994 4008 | -1.44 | 16.2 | 19.1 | 18.7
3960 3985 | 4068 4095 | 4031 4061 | -3.08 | 15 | 18.8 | 18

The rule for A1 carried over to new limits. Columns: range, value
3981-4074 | 19.2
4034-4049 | 18.8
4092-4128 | 16.4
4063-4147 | 17.7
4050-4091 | 18.6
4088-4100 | 16.5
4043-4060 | 18.6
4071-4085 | 18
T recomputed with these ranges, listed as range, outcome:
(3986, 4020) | 23.13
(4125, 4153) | 22.5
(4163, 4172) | 19.65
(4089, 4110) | 19.18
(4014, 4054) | 21.67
